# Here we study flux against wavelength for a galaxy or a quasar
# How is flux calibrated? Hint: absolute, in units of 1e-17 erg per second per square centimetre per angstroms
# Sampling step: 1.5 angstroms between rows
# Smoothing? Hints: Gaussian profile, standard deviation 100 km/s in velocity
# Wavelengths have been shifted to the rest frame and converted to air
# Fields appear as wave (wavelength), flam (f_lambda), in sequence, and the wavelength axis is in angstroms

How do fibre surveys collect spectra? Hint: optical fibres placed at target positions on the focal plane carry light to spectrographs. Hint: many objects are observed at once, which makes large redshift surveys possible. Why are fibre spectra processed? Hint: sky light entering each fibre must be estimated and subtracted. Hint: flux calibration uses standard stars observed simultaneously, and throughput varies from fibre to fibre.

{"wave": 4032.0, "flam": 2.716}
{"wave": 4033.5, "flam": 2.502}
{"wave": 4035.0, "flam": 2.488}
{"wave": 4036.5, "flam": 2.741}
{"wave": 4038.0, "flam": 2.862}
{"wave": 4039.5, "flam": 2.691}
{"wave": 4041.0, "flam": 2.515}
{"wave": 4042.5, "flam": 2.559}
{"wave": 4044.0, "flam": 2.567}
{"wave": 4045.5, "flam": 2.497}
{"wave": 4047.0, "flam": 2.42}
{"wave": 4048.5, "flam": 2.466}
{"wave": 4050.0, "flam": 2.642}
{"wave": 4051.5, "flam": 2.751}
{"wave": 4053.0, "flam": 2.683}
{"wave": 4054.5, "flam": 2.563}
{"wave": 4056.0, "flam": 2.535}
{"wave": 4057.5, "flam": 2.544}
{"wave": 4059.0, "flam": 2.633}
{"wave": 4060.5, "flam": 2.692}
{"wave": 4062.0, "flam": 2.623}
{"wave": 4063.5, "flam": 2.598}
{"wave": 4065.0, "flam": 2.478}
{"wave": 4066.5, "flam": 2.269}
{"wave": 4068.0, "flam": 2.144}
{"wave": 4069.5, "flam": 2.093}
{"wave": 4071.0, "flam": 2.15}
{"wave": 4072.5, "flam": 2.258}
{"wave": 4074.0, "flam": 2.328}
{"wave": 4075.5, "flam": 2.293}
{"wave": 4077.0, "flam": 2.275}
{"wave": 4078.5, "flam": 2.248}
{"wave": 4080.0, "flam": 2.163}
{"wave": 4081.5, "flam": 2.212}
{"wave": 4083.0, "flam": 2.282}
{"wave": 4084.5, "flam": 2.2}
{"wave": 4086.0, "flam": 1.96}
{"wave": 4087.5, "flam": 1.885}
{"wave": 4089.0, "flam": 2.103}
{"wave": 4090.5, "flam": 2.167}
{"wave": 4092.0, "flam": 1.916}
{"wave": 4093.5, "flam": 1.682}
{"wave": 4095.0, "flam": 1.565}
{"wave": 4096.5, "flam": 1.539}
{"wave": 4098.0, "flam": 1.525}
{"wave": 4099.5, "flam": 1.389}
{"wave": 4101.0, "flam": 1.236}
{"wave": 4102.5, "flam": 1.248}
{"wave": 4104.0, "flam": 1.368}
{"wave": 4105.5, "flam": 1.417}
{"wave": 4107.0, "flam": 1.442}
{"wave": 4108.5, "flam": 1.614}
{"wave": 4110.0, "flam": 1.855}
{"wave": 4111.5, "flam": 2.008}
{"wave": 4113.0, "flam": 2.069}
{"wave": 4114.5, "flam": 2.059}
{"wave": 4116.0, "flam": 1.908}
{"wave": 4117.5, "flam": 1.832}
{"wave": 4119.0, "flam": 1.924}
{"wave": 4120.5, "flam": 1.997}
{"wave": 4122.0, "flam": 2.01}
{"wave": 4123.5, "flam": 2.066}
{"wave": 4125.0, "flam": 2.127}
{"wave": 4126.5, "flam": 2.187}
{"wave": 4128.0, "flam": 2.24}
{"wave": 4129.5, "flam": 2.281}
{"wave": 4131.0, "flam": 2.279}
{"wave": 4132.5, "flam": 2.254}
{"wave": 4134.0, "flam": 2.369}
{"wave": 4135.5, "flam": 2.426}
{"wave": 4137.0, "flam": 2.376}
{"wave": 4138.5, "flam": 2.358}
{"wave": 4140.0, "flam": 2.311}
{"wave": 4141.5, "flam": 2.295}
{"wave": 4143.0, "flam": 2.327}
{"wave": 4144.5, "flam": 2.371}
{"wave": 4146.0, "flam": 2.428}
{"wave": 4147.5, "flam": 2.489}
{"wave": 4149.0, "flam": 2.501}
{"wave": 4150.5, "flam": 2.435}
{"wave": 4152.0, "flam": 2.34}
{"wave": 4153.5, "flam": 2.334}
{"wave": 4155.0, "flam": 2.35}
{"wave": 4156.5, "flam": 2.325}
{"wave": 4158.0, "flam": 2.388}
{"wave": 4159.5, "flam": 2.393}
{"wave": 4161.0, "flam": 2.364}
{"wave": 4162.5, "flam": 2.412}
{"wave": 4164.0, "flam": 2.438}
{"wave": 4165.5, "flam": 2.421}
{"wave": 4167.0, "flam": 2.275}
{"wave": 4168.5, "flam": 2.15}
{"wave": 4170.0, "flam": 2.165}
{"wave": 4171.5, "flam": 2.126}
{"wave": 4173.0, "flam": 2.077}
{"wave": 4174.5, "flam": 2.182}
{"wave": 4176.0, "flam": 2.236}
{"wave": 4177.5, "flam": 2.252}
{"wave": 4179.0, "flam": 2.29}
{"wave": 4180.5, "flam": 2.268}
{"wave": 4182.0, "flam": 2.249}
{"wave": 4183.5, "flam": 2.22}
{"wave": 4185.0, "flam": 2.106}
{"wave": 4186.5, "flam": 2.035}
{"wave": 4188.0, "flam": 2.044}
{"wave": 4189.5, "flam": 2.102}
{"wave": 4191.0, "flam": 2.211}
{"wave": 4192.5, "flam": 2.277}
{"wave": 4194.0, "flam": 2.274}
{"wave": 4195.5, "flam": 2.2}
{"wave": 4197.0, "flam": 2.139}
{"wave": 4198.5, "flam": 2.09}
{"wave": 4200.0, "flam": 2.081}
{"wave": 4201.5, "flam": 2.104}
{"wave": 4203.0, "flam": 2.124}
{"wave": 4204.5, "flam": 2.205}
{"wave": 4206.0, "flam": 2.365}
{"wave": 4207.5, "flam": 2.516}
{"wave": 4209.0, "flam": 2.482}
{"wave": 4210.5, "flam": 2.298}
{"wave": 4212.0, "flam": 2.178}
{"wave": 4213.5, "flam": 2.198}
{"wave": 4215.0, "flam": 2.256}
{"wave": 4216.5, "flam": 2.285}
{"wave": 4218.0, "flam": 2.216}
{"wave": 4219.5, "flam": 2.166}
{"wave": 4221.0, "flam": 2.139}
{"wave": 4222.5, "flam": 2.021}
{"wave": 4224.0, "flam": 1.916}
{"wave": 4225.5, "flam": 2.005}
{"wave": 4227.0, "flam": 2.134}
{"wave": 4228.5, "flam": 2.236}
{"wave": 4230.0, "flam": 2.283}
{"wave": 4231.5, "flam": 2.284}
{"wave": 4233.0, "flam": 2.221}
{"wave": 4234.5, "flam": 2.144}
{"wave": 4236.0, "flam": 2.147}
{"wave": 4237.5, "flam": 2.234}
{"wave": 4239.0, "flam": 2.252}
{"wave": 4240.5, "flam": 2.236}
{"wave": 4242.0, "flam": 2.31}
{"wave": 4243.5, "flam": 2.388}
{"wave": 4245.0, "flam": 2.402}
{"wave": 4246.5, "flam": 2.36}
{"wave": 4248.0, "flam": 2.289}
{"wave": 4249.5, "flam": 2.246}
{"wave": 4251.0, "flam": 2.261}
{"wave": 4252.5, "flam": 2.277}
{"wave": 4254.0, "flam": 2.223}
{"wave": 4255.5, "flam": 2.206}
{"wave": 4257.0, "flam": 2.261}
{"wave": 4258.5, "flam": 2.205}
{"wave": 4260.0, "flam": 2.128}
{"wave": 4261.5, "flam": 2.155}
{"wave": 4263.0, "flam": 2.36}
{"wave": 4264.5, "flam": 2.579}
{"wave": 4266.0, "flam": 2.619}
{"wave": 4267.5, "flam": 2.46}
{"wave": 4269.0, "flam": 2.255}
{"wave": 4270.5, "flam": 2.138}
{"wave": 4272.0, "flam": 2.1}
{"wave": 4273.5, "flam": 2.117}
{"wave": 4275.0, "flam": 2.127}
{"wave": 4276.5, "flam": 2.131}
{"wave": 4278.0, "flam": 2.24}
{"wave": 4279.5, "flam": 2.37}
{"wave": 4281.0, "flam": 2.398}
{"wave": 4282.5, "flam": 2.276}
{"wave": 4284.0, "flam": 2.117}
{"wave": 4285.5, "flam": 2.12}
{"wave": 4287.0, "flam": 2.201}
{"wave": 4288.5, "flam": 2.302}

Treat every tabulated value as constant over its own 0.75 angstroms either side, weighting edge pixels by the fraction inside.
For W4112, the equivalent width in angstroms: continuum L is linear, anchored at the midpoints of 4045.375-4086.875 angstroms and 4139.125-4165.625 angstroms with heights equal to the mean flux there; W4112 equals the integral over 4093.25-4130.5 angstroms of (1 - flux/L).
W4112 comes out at 9.3 angstroms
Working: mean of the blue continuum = 2.39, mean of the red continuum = 2.38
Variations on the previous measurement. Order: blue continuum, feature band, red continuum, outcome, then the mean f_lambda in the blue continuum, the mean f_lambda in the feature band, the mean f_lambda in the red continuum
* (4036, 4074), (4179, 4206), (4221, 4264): 1.5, 2.51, 2.17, 2.22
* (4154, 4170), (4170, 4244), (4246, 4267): 3.9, 2.34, 2.2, 2.3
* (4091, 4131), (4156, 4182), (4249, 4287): -4.1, 1.8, 2.28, 2.25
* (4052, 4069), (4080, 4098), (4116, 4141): 3.3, 2.52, 1.95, 2.18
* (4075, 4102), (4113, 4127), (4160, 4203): 0.0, 1.91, 2.01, 2.21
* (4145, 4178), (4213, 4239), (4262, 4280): 1.5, 2.32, 2.17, 2.29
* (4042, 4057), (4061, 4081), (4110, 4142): 1.2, 2.57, 2.31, 2.15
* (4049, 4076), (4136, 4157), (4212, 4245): -0.4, 2.46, 2.38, 2.2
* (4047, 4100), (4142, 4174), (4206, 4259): -1.5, 2.23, 2.34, 2.24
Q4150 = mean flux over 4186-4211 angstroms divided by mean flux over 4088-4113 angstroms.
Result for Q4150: 1.3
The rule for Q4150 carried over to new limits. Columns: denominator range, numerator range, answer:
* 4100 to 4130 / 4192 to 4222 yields 1.21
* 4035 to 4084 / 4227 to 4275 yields 0.92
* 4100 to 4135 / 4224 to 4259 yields 1.17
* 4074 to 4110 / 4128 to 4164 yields 1.29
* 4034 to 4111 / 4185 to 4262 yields 1.01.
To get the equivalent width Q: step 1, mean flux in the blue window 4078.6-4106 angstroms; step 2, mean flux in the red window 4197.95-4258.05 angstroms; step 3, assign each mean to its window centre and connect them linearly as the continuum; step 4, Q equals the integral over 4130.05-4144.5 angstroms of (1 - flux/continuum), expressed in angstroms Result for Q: -3.02 angstroms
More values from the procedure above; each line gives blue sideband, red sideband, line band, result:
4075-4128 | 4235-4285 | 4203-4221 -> -1.0 angstroms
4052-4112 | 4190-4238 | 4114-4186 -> -4.2 angstroms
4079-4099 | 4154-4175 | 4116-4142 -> -0.7 angstroms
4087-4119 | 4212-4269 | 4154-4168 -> -3.1 angstroms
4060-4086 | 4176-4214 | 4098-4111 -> 4.7 angstroms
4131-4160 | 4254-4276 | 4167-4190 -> 1.7 angstroms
